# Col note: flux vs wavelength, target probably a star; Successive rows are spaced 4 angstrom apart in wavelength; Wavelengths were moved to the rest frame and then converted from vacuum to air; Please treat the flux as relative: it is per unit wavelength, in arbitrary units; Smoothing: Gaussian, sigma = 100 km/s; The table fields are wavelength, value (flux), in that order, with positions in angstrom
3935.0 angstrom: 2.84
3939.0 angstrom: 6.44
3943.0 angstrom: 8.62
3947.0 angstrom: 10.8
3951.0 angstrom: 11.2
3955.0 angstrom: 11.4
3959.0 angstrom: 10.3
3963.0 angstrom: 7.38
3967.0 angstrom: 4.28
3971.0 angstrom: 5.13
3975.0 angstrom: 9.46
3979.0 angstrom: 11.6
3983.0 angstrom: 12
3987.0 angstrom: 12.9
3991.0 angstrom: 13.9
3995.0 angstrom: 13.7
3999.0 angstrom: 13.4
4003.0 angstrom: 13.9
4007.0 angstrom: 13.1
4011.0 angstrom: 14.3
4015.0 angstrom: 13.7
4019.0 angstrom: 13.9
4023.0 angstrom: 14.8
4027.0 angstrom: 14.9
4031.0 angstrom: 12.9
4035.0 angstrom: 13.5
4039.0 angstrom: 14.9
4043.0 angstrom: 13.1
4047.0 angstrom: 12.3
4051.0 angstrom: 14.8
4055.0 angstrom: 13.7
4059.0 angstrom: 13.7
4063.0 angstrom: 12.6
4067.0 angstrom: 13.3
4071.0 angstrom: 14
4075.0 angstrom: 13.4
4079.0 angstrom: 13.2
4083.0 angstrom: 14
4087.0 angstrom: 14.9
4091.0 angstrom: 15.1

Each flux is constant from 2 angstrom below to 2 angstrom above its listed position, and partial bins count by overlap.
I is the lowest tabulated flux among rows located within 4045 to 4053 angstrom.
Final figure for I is 12.3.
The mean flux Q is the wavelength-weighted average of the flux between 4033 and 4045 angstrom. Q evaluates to 13.8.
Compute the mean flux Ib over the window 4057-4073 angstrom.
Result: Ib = 13.4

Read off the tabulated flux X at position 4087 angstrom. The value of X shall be 14.9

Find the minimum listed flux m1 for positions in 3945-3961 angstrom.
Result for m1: 10.3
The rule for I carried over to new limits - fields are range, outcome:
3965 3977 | 4.28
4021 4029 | 14.8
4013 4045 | 12.9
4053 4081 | 12.6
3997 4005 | 13.4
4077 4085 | 13.2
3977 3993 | 11.6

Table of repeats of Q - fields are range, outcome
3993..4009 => 13.5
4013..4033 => 14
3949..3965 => 10.1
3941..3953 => 10.2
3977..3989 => 12.2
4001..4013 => 13.8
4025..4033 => 13.9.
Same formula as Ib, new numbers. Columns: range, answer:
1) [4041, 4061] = 13.5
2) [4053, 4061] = 13.7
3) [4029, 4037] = 13.2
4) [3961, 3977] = 6.56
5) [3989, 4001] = 13.7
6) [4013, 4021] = 13.8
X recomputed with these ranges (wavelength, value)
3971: 5.13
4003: 13.9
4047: 12.3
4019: 13.9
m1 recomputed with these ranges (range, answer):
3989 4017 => 13.1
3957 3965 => 7.38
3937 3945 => 6.44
